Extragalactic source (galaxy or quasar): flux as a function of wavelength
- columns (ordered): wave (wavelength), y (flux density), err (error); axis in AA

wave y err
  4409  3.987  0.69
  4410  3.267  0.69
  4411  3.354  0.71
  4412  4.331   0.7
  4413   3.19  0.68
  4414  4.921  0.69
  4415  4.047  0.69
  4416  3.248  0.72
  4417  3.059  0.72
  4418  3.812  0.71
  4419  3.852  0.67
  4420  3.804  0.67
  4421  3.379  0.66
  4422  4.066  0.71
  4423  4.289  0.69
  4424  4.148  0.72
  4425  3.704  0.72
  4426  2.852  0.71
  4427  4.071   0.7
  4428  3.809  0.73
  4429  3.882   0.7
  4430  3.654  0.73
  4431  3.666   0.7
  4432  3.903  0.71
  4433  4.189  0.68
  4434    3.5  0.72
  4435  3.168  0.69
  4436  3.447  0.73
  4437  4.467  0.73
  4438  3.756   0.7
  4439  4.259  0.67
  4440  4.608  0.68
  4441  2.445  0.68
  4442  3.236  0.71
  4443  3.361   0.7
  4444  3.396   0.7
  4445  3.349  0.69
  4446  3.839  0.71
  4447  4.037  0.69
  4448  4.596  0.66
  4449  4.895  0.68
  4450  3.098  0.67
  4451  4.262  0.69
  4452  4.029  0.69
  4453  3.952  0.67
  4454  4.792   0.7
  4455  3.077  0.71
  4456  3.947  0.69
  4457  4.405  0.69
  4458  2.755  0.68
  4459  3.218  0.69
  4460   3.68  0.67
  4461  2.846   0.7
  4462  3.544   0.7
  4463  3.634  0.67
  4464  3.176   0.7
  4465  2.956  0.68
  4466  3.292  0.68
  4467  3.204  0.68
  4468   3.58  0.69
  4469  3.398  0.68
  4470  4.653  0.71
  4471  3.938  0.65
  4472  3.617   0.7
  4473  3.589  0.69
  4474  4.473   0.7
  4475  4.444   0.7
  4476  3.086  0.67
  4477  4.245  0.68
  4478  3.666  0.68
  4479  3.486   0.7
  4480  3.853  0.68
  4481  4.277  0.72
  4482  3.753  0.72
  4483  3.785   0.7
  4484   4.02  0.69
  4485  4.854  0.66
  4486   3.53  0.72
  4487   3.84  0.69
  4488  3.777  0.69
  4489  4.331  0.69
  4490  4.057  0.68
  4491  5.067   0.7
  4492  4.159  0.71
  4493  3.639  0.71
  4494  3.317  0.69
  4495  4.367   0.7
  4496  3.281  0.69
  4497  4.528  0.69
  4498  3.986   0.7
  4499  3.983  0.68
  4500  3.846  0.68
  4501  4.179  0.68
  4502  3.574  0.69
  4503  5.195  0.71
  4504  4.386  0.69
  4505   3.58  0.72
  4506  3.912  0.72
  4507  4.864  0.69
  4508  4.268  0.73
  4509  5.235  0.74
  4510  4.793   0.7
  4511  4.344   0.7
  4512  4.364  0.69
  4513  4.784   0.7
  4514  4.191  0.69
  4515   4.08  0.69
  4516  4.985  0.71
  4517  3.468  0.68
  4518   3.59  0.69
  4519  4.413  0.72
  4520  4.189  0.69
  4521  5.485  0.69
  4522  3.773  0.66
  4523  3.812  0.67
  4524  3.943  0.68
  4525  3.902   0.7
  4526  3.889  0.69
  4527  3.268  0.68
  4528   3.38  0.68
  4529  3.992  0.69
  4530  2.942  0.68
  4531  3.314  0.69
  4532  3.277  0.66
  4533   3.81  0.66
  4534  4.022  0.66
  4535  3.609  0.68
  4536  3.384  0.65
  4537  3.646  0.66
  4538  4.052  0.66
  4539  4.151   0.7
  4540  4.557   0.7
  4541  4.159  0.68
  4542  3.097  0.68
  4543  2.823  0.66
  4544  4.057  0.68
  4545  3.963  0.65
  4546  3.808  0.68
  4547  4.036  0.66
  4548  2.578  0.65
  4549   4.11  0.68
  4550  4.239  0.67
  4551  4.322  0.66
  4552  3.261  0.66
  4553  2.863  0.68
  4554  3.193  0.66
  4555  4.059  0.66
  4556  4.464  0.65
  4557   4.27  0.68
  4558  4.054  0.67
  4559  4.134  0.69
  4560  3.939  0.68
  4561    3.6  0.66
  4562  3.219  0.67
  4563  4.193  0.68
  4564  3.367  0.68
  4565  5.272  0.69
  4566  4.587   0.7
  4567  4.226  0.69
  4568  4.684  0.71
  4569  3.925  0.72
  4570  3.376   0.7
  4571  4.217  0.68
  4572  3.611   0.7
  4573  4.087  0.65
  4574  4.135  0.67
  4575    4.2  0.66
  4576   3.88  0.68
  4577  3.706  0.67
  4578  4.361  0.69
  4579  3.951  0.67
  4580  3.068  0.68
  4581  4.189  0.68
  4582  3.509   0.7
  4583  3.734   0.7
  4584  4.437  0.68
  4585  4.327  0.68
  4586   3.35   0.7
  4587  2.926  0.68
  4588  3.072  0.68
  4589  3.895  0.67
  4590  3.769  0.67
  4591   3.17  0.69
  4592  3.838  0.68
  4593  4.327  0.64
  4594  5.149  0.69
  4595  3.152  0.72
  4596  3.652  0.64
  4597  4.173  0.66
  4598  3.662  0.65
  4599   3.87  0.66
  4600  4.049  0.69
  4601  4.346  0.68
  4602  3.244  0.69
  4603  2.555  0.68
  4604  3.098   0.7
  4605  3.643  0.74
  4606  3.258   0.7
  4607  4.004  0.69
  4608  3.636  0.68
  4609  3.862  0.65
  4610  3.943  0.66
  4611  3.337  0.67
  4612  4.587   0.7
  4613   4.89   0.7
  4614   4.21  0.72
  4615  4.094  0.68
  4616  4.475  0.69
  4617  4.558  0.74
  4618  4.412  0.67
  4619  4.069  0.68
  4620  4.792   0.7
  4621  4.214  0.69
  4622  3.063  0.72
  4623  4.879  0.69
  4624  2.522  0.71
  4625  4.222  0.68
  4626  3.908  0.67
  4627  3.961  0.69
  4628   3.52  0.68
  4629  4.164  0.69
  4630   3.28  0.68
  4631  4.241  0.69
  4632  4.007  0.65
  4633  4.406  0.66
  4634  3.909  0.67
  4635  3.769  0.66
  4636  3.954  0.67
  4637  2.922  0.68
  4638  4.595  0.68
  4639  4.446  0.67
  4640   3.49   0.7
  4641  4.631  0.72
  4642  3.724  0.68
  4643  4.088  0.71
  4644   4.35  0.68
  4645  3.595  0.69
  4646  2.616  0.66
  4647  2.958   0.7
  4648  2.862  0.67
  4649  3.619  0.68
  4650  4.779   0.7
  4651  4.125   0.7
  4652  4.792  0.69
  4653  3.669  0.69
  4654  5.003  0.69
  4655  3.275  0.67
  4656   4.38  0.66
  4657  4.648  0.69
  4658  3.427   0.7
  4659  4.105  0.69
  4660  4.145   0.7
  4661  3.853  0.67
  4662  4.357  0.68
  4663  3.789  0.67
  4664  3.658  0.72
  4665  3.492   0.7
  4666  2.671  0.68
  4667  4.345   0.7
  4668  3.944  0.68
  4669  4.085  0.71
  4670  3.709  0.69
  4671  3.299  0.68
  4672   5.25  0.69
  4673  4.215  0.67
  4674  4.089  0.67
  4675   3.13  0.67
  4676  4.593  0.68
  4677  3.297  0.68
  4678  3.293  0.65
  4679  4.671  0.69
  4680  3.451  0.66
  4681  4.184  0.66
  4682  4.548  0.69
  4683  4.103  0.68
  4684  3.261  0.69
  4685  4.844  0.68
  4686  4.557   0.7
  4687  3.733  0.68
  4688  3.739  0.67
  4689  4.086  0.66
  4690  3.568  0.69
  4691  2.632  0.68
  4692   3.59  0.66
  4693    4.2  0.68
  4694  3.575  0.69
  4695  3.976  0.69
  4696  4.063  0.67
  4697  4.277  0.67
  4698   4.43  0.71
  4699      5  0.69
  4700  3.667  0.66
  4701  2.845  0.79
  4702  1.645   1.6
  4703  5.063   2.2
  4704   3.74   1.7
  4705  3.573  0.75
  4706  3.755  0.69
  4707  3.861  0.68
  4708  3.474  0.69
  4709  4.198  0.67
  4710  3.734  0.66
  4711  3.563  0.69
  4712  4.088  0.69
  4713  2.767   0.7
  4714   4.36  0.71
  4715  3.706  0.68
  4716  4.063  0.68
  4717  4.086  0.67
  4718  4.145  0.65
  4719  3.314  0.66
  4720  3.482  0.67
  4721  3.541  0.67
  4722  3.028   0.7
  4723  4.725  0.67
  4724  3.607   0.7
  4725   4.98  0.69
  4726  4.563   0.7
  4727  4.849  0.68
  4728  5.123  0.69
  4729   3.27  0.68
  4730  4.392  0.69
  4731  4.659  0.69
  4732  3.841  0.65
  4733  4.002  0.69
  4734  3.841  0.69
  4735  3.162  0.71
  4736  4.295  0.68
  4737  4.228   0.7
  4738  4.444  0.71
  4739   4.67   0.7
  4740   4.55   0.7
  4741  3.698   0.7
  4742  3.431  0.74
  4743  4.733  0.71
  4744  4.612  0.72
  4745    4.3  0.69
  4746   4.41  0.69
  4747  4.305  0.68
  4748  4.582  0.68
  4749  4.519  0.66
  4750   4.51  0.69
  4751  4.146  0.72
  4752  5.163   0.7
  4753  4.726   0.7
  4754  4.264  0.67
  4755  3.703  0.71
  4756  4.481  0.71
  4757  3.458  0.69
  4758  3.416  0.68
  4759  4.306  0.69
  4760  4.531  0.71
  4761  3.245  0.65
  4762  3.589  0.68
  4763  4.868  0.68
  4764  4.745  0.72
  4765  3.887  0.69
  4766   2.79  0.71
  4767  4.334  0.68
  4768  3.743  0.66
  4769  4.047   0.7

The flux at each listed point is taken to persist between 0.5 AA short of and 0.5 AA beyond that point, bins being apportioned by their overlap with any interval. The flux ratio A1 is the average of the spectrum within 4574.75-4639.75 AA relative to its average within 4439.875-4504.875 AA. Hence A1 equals 1.0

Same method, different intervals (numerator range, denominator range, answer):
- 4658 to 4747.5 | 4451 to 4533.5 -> 1.01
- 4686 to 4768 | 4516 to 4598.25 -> 1.04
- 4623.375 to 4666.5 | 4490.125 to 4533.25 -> 0.95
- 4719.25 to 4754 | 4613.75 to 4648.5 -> 1.08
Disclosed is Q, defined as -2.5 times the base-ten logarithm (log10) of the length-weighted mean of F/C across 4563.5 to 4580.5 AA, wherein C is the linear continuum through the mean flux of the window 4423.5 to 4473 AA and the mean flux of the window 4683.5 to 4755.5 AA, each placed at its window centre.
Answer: -0.05 mag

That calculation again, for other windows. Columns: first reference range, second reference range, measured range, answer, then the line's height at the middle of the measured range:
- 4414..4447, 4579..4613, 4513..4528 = -0.09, 3.73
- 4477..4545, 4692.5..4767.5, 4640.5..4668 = 0.04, 4.03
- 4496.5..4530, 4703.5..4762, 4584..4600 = 0.10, 4.13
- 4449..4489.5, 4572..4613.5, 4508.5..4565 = -0.04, 3.79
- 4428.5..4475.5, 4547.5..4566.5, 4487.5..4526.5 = -0.10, 3.81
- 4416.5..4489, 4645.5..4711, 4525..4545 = 0.04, 3.8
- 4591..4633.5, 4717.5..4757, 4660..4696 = 0.05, 4.07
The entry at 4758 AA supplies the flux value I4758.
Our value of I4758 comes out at 3.416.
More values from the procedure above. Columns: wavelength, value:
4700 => 3.667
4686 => 4.557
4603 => 2.555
